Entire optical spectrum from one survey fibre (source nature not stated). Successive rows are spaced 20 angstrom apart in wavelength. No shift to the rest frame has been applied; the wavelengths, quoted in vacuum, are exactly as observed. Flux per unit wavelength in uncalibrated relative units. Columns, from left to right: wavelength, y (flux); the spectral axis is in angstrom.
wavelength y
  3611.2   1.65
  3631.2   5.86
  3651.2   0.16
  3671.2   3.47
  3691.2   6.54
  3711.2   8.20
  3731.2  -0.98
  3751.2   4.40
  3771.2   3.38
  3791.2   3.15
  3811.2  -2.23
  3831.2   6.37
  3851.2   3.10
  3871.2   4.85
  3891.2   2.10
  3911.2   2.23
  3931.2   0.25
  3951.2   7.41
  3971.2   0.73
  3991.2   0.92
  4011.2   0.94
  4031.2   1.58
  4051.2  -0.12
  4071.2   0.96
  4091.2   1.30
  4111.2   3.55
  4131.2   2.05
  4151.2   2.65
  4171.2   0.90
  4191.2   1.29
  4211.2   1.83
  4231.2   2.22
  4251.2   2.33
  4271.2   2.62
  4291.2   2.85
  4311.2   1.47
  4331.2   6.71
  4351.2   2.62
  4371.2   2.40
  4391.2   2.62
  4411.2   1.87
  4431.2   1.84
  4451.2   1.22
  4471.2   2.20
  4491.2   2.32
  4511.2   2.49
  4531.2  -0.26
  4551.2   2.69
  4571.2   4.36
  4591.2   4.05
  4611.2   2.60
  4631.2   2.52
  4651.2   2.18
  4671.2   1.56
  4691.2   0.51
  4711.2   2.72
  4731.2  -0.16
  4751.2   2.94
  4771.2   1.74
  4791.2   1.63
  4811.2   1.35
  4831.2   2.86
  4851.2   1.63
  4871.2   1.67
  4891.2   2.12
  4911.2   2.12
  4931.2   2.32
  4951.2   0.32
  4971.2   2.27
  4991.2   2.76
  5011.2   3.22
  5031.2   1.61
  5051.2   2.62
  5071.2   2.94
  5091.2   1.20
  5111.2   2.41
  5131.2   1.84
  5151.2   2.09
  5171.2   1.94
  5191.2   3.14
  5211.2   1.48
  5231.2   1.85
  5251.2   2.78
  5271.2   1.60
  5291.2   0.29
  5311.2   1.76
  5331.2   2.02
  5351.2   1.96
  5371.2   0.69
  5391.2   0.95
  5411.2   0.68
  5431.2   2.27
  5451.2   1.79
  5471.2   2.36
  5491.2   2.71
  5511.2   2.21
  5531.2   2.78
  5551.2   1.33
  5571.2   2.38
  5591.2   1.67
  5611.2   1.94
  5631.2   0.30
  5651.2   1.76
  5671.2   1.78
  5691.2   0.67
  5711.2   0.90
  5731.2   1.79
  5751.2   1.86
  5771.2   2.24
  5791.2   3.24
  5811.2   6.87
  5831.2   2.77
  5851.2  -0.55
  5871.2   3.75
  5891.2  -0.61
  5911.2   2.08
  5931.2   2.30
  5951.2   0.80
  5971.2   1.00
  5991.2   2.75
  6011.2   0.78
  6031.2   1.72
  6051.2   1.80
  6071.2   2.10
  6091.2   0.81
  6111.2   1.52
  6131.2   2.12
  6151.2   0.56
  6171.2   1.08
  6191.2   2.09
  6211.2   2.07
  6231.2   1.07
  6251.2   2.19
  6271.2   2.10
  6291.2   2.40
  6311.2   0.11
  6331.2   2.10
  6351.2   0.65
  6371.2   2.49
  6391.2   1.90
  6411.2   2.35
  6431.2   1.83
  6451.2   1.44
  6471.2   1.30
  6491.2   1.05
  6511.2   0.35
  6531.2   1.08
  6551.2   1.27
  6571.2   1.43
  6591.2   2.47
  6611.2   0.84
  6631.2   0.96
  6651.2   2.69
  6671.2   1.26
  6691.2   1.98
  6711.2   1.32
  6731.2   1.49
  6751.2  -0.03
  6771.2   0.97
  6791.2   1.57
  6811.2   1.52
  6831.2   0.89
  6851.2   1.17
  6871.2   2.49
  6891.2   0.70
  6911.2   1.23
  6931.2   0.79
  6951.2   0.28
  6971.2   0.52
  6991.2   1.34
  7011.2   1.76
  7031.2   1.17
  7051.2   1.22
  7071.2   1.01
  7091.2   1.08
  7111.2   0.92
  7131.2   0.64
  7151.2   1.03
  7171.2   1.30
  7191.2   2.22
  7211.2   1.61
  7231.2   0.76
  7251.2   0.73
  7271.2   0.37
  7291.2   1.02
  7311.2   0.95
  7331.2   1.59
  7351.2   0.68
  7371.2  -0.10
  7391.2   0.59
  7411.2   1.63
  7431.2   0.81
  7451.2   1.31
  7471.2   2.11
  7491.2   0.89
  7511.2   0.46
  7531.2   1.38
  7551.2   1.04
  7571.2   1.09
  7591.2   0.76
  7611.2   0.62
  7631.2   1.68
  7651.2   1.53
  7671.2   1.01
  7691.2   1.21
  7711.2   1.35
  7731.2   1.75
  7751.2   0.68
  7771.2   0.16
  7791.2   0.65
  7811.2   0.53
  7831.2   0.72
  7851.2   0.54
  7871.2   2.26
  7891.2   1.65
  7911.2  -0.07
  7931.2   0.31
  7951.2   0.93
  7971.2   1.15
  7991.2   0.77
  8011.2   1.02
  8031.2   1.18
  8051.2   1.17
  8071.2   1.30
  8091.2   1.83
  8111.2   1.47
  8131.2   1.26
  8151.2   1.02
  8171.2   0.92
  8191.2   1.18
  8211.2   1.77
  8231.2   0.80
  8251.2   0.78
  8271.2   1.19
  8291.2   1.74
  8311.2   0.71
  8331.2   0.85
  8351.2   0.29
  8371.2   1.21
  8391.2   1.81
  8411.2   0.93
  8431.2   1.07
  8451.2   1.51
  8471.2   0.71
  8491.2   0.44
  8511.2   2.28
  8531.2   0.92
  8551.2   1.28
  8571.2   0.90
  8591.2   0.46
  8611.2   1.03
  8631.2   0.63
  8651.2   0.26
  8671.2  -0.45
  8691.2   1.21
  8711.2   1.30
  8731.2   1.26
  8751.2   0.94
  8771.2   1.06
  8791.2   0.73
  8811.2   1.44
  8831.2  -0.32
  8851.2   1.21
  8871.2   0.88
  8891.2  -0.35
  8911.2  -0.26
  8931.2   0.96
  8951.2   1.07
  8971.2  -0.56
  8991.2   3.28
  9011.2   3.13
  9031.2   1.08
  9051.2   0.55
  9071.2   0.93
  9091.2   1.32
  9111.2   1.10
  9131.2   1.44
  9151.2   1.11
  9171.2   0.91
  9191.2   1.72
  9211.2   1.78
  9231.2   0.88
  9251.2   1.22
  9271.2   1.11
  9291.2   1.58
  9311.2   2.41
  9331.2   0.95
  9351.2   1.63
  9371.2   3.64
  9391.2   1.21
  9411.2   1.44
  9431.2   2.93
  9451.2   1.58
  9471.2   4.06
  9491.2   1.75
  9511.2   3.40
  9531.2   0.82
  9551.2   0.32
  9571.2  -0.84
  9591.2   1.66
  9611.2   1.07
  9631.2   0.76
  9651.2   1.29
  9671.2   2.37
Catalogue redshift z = 1.41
